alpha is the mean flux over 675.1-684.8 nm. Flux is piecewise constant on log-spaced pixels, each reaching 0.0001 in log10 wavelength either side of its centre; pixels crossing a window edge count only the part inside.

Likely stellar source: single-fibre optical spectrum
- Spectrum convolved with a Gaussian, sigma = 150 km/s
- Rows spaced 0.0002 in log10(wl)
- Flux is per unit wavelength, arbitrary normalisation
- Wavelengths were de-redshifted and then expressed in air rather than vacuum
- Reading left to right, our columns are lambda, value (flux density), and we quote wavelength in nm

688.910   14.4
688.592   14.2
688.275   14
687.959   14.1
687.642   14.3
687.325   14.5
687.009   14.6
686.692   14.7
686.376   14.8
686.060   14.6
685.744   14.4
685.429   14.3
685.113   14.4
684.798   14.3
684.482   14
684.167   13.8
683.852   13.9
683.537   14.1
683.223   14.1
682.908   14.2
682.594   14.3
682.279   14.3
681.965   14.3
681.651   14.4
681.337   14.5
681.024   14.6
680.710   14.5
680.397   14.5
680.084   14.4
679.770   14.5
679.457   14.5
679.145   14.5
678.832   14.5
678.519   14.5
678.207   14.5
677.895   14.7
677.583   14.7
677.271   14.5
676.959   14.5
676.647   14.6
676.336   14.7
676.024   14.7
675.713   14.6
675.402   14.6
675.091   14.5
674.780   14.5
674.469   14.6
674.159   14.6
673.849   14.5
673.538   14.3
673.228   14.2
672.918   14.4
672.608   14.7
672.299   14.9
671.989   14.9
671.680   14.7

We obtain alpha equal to 14.4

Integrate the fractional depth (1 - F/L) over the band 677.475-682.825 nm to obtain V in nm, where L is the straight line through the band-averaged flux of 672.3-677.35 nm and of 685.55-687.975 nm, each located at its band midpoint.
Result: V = 0.02 nm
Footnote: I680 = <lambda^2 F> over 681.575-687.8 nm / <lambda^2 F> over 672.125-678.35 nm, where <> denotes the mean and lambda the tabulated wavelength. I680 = 1.0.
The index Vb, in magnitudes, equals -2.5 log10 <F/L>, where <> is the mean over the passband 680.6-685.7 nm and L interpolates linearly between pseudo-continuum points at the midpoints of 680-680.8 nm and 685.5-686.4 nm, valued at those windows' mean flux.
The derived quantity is 0.02 mag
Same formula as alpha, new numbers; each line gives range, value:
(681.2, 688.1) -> 14.3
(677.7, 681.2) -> 14.5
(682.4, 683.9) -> 14.1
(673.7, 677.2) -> 14.6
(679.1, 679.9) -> 14.5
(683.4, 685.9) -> 14.2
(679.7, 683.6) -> 14.4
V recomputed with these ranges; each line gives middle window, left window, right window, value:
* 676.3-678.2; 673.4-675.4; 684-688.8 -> -0.02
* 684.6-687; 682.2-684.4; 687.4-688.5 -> -0.06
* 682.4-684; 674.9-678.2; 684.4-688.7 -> 0.04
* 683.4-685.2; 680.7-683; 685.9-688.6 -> 0.04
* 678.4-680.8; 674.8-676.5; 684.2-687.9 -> 0.01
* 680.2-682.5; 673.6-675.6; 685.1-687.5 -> 0.02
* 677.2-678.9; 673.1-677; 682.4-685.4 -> -0.02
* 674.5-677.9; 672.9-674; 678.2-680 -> -0.04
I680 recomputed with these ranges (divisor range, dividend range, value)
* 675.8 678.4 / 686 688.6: 1.02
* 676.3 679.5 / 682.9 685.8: 0.99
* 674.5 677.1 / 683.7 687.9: 1.01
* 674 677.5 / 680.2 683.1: 1.00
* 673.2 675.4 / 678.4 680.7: 1.02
